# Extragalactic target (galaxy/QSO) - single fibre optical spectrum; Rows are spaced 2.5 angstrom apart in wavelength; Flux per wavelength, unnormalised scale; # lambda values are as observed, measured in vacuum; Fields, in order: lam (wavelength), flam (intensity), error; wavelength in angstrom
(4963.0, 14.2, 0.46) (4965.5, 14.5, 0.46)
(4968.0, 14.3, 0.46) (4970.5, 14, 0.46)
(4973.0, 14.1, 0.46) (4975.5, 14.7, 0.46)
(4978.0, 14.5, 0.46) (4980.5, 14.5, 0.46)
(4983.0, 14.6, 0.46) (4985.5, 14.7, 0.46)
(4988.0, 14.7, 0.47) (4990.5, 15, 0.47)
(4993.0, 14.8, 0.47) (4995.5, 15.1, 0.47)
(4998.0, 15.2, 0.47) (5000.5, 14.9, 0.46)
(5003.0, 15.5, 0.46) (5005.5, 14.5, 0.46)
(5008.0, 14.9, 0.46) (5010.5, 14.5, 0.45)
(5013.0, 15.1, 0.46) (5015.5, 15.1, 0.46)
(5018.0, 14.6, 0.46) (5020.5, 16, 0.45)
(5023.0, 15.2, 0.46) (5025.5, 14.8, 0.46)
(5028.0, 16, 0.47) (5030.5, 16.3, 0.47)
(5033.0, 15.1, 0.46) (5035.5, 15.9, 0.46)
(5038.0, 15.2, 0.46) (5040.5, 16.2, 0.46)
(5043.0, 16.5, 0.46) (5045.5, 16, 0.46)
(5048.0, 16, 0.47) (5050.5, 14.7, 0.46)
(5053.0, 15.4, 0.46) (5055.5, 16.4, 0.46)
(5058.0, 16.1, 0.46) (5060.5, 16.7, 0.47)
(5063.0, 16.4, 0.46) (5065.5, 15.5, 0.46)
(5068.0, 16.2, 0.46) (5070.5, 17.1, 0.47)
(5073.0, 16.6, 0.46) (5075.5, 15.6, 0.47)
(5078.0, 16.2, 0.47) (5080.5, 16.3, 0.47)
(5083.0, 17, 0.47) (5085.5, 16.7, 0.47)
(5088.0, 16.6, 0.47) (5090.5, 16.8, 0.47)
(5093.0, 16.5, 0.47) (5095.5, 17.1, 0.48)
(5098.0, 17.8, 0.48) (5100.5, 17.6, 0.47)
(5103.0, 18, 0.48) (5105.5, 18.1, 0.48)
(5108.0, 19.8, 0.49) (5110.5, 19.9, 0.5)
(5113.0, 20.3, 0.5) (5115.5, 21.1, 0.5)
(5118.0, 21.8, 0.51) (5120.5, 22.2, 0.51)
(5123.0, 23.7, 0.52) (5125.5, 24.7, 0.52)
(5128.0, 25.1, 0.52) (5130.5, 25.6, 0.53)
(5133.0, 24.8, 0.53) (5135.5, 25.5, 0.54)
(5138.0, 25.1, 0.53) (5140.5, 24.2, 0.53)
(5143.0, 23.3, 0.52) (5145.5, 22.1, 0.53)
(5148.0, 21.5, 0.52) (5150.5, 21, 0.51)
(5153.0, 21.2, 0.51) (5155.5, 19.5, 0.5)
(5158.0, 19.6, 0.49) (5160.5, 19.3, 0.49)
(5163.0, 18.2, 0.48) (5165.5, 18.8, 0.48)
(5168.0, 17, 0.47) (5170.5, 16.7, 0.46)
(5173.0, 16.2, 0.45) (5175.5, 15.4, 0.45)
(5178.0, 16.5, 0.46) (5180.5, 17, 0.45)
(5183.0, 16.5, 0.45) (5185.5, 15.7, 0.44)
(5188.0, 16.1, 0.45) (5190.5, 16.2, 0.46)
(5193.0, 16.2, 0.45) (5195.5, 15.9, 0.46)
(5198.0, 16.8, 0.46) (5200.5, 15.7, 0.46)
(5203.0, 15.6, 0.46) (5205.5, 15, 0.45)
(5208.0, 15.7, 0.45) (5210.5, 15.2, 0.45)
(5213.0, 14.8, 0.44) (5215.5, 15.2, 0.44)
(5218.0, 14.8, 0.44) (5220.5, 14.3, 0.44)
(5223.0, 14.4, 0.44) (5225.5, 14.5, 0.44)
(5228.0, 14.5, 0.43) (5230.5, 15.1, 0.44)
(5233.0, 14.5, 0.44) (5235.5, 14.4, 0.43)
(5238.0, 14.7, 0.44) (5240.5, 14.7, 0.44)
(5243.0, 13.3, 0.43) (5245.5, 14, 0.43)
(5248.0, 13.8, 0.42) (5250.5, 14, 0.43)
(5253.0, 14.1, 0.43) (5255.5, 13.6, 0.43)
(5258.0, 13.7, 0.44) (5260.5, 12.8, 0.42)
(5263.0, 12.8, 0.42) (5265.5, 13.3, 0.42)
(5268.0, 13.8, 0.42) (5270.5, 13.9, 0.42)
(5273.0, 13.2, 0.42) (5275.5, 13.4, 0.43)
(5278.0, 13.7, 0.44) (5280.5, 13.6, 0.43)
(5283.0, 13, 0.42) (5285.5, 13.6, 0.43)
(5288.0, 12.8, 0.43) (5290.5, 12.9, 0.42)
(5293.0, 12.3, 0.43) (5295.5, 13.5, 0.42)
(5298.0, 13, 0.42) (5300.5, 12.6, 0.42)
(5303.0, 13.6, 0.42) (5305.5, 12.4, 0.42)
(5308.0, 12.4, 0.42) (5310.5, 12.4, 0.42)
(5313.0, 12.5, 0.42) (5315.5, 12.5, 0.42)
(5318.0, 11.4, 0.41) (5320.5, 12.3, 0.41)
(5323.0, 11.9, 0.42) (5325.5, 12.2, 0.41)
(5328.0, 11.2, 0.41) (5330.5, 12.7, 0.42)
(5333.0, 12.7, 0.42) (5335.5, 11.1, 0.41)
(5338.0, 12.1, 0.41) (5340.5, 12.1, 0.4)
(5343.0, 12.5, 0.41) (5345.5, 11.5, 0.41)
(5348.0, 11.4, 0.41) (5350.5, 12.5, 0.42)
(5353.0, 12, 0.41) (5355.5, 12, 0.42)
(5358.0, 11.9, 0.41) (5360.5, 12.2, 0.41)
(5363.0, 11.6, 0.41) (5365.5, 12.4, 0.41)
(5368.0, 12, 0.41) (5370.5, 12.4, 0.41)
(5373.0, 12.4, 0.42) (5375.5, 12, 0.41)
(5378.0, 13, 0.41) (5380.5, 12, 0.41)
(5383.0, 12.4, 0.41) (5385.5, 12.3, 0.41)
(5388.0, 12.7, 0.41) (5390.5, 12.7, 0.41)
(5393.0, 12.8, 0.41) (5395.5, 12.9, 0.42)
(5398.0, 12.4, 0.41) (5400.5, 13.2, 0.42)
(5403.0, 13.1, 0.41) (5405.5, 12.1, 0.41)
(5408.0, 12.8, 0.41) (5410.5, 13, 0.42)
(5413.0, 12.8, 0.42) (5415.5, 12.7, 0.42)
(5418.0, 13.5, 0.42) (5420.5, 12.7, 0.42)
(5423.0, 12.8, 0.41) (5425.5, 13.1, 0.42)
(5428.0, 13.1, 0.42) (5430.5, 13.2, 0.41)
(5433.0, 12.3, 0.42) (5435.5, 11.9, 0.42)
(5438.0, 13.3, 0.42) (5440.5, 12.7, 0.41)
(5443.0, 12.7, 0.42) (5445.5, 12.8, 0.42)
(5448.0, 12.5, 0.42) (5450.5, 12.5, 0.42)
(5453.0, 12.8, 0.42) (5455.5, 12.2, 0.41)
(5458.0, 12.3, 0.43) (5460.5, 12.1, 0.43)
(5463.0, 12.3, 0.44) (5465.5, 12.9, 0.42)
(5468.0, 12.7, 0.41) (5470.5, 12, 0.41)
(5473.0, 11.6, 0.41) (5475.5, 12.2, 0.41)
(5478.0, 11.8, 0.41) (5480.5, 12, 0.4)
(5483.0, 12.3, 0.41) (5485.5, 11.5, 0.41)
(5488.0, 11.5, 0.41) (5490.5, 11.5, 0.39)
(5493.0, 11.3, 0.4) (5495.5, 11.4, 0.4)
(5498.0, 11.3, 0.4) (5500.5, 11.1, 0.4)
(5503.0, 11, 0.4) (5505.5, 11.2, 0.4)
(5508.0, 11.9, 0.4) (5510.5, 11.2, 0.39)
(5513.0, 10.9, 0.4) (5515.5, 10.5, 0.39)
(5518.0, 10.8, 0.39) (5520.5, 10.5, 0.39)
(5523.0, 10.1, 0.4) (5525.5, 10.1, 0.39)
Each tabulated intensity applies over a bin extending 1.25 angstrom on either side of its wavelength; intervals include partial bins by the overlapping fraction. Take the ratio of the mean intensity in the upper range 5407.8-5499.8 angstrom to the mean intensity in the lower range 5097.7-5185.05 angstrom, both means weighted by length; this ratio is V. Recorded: 0.61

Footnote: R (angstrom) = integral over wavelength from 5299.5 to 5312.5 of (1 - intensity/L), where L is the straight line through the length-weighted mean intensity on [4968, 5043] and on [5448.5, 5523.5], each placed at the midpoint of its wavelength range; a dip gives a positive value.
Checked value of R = 0.3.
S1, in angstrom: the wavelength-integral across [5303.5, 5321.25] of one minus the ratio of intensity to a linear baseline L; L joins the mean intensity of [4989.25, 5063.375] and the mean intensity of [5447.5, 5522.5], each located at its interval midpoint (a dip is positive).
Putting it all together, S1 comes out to 1.1 angstrom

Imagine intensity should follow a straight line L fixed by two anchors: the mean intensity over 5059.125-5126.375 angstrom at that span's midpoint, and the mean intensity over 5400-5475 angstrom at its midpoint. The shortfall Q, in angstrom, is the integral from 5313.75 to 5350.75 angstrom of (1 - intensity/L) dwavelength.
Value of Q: 6.0 angstrom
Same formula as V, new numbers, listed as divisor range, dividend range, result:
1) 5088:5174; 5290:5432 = 0.61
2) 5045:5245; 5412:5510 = 0.69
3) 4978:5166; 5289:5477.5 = 0.70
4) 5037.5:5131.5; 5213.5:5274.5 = 0.78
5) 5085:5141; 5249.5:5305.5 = 0.64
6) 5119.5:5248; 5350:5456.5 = 0.70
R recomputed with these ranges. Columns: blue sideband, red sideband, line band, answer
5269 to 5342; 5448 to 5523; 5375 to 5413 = -1.5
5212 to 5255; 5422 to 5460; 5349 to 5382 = 2.8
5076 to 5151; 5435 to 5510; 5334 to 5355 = 4.4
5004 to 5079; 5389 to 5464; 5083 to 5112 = -4.7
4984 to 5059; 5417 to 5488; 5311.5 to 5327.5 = 1.5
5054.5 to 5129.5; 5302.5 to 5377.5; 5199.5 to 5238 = 0.7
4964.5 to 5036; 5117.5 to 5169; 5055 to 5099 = 5.3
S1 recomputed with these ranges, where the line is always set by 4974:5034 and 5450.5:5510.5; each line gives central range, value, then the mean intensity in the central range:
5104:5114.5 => -3.82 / 19.5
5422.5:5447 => -1.25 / 12.8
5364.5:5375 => 0.27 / 12.3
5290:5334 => 1.74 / 12.5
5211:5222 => -0.96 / 14.8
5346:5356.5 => 0.64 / 11.9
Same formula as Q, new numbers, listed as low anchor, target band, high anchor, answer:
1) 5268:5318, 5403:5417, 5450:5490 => -0.3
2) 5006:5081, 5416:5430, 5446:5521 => -0.8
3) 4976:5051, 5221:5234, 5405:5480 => -0.6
